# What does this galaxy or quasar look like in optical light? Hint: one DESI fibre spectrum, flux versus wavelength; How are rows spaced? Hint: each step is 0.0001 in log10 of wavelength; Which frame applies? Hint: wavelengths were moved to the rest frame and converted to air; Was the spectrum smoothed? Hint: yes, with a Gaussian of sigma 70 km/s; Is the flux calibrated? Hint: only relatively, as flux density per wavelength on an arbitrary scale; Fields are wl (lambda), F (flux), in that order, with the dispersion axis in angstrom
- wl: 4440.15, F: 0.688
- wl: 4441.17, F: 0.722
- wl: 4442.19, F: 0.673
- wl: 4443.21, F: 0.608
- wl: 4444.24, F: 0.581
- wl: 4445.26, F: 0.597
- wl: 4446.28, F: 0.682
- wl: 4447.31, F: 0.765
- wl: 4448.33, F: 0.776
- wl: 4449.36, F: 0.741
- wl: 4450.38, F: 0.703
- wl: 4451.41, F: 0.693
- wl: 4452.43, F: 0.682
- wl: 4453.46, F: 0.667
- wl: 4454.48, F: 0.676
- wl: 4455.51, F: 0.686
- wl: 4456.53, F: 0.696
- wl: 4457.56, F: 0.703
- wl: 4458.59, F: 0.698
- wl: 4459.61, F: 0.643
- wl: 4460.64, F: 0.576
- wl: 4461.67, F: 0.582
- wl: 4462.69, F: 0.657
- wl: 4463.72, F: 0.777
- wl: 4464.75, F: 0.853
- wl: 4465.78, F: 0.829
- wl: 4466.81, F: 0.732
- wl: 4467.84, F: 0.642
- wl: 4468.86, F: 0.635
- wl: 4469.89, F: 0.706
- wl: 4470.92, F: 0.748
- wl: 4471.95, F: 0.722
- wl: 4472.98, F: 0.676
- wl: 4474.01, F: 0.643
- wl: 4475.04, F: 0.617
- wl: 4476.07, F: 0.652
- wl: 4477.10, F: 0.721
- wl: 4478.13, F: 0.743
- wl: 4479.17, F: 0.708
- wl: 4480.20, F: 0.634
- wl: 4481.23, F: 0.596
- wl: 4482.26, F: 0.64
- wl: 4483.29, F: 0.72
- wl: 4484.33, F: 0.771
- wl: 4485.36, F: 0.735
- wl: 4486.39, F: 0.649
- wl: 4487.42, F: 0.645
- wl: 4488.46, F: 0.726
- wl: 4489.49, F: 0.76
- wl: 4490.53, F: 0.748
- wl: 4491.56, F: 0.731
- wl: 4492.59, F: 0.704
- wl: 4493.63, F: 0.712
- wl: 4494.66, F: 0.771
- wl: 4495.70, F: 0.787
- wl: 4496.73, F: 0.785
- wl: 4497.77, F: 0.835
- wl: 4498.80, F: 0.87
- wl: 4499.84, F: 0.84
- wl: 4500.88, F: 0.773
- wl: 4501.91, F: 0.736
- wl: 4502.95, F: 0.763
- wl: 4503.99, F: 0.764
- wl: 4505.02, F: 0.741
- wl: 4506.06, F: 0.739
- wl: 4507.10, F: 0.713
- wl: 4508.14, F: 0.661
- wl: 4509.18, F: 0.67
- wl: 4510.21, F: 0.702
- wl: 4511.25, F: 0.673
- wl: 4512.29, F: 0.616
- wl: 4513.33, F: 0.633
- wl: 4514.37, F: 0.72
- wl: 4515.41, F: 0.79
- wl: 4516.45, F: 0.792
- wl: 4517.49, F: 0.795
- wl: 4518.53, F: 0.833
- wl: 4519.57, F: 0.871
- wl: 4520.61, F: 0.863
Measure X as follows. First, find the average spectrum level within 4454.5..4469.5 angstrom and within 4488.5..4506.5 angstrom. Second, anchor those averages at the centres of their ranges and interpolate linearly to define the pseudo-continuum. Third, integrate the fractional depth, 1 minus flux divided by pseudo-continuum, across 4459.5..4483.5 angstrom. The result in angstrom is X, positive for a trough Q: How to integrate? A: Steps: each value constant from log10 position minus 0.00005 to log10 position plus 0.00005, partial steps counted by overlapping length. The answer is 0.9 angstrom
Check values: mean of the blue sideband 0.693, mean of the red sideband 0.767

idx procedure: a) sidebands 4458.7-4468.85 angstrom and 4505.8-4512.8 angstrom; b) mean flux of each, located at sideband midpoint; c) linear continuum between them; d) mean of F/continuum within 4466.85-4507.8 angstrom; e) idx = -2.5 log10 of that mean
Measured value -0.05 mag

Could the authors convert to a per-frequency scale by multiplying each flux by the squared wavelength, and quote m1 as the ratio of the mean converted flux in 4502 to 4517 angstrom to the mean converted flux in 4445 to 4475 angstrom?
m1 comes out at 1.05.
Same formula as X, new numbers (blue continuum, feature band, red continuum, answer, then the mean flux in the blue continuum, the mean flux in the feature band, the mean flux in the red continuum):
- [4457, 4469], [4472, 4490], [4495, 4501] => 1.71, 0.696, 0.685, 0.816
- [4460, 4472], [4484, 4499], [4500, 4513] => -0.74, 0.704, 0.746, 0.715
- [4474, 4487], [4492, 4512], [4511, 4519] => -0.99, 0.68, 0.748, 0.733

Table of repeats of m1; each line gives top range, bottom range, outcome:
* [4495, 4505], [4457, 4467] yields 1.14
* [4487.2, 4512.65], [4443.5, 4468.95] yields 1.09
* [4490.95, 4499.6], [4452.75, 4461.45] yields 1.19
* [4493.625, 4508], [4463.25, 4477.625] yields 1.10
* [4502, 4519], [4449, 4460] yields 1.08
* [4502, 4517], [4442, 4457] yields 1.07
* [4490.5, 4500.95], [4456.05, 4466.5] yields 1.13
